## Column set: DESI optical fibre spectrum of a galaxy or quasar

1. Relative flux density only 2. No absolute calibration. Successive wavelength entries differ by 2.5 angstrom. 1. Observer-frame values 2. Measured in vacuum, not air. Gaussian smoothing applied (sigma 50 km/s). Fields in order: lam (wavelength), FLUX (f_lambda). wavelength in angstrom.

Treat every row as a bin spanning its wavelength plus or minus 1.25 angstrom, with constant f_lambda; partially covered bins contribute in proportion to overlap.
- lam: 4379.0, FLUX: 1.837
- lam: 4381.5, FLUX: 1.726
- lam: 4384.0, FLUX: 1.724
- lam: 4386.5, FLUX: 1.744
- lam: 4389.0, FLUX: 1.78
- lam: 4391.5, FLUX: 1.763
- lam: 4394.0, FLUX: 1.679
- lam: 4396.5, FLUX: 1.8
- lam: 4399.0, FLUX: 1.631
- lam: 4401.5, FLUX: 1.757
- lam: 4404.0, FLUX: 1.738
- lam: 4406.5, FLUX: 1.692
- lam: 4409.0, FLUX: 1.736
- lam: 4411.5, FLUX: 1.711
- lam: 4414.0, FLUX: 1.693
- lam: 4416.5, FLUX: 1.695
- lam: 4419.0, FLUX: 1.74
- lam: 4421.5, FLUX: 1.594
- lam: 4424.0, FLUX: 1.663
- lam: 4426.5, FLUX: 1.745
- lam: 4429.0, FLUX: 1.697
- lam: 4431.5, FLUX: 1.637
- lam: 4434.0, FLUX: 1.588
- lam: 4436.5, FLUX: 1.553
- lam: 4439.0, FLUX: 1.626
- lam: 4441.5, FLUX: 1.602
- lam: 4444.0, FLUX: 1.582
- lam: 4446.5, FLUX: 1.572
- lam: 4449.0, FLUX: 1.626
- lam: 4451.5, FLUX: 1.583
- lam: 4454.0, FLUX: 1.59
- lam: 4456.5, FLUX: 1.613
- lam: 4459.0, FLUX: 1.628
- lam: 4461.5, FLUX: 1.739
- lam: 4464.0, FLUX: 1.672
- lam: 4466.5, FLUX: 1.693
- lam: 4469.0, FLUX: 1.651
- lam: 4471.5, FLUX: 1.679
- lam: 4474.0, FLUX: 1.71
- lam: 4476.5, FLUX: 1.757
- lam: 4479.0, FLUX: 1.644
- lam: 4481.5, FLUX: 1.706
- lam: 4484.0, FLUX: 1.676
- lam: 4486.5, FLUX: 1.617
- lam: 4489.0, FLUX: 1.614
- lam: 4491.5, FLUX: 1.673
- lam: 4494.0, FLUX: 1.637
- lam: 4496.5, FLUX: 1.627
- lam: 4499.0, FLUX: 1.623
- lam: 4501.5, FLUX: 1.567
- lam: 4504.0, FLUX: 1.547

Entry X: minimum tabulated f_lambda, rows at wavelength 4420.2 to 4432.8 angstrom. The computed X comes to 1.594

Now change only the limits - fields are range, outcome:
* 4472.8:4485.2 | 1.644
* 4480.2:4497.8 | 1.614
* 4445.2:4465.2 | 1.572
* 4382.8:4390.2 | 1.724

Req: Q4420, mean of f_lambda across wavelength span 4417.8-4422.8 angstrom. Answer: 1.67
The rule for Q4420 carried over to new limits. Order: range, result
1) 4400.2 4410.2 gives 1.73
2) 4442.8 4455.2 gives 1.59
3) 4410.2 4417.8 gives 1.7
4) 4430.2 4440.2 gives 1.6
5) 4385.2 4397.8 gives 1.75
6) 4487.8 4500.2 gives 1.63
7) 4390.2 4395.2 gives 1.72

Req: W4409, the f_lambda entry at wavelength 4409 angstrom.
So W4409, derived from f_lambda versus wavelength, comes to 1.736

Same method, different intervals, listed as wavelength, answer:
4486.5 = 1.617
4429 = 1.697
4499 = 1.623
